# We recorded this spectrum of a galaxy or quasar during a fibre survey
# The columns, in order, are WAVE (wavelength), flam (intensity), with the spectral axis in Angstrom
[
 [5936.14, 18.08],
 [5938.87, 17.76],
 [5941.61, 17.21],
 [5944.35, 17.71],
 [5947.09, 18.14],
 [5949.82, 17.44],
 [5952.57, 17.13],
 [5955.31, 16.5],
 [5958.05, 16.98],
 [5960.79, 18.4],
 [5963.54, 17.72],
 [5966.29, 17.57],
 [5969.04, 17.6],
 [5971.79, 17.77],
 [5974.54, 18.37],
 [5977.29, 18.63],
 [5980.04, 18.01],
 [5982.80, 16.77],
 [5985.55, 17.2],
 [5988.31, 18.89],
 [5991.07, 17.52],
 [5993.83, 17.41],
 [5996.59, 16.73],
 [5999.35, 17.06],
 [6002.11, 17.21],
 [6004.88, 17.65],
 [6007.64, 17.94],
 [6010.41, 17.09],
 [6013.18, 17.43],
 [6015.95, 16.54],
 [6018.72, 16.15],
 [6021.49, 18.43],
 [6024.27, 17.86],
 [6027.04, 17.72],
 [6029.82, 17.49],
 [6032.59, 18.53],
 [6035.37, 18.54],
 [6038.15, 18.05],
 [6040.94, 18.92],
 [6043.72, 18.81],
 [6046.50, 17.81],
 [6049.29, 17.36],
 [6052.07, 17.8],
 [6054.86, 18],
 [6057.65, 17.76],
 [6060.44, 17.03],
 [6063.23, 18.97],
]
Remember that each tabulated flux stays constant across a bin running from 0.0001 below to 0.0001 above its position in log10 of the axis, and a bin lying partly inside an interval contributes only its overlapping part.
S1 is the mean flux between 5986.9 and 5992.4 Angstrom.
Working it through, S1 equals 18.2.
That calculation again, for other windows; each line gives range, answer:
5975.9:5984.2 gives 17.8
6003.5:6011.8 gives 17.6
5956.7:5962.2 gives 17.7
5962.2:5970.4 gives 17.6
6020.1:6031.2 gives 17.9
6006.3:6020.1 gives 17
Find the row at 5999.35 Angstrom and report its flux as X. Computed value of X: 17.06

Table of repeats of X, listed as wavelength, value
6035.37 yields 18.54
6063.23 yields 18.97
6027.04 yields 17.72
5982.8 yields 16.77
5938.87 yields 17.76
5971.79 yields 17.77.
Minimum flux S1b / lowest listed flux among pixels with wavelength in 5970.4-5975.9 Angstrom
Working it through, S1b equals 17.77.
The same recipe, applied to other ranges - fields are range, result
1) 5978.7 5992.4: 16.77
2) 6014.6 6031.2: 16.15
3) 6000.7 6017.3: 16.54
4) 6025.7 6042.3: 17.49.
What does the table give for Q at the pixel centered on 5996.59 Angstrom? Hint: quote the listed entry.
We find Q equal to 16.73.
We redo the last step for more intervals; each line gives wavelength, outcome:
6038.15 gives 18.05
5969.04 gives 17.6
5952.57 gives 17.13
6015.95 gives 16.54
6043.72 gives 18.81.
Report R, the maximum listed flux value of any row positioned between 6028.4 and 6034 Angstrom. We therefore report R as 18.53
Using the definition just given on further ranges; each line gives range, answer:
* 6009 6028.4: 18.43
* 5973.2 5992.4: 18.89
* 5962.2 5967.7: 17.72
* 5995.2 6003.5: 17.21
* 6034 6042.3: 18.92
